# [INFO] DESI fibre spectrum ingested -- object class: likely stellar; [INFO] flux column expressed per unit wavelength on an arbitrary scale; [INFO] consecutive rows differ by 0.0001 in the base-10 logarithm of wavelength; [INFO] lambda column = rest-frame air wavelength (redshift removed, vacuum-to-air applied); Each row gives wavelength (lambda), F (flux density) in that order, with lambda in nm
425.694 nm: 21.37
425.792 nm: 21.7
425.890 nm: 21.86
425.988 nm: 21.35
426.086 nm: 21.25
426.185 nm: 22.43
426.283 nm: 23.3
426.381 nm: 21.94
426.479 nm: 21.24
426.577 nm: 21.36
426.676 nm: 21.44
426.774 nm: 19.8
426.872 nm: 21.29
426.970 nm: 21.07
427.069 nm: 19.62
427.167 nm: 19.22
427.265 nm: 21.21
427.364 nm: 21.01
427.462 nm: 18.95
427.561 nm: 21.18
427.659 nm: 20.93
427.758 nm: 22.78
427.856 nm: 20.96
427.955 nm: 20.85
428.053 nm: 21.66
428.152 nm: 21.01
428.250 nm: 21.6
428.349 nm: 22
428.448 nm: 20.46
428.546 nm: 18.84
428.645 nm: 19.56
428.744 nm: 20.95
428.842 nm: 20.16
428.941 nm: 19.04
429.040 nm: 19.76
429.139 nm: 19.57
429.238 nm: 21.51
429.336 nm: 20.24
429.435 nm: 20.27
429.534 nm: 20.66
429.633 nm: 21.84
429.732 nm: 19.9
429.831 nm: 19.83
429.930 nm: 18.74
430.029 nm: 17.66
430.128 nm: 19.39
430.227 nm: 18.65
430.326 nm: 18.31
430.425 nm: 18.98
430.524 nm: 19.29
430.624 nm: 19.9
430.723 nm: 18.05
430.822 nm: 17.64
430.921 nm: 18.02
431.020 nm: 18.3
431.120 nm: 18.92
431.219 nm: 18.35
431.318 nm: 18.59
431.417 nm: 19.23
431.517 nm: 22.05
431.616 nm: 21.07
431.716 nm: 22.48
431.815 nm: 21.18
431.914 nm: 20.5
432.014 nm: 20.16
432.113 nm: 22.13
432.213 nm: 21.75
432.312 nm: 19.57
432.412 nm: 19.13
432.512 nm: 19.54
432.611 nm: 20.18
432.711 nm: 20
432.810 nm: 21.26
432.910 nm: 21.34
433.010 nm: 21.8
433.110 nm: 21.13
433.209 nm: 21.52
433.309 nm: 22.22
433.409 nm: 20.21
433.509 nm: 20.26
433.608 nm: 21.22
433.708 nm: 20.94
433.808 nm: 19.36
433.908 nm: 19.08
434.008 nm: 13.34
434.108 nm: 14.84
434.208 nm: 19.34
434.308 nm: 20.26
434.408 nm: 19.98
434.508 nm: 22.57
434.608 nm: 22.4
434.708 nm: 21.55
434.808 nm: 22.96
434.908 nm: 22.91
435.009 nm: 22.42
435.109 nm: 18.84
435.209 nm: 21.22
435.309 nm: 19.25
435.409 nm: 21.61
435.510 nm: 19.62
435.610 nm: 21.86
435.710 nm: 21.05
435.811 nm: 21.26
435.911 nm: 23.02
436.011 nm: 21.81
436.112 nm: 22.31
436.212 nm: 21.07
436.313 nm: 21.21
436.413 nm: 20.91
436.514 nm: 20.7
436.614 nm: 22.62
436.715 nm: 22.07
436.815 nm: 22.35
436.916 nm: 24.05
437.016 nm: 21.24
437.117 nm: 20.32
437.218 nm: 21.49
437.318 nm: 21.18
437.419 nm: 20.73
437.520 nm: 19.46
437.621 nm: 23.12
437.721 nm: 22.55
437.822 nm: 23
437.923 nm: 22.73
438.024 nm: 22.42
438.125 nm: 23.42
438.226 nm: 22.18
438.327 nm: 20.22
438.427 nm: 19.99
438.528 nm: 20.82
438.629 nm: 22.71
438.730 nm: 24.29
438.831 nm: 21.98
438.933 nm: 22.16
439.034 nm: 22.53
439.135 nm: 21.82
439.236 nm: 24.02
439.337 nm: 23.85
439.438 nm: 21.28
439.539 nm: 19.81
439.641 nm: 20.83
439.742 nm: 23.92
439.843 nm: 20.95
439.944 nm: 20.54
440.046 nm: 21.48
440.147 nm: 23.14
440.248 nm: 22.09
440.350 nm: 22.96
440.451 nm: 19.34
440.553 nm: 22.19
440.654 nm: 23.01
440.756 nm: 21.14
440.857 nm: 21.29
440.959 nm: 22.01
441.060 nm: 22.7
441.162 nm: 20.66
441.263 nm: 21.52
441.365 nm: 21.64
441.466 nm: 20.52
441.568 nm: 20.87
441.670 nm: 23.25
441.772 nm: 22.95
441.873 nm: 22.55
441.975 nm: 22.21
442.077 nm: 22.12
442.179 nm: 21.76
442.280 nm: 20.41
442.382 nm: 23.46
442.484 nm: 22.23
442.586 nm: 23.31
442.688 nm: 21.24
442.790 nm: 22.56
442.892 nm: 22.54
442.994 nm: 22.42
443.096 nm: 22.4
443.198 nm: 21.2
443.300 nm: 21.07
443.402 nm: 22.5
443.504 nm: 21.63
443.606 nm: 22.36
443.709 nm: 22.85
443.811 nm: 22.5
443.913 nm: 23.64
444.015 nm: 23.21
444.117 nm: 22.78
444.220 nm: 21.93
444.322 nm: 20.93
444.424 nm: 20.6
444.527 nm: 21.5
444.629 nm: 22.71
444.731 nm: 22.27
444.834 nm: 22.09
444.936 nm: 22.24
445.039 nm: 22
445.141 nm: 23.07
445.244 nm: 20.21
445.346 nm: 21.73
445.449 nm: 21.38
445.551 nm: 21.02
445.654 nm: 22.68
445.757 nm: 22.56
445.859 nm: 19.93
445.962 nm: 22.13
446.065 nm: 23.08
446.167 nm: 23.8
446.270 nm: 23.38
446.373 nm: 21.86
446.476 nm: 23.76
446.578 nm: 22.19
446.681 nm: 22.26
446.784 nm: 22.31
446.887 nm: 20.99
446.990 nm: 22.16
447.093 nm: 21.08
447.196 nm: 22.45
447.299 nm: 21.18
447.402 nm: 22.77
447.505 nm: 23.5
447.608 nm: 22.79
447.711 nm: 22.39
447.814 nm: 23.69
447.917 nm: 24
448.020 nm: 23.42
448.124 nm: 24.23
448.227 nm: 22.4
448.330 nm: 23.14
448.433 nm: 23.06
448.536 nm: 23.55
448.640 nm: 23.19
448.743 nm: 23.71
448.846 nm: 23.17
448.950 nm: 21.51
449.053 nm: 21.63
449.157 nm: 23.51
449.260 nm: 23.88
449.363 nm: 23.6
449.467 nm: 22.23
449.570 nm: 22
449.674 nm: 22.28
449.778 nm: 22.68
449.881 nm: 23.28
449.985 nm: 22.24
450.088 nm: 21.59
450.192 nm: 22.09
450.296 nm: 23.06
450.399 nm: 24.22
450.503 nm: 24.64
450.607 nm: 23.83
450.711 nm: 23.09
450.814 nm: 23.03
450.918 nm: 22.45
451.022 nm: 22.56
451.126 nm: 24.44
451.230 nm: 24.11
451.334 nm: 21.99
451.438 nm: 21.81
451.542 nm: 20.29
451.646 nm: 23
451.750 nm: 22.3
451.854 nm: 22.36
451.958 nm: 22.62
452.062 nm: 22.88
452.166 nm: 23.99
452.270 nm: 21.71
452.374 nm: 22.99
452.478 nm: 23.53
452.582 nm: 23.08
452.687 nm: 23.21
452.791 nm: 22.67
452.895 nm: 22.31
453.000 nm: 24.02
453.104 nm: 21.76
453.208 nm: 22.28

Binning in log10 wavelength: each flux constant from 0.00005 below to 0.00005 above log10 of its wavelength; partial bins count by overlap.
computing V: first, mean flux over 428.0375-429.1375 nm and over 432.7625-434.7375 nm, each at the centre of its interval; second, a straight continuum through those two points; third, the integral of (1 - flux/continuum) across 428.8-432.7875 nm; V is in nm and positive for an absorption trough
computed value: 0.10 nm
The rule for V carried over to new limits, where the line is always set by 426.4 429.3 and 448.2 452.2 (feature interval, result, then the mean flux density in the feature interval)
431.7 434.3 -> 0.13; 20.1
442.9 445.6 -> 0.03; 22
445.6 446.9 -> 0.00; 22.4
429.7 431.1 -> 0.15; 18.7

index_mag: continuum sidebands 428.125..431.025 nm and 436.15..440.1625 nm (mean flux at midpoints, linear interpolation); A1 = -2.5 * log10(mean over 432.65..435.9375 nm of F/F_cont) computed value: 0.01 mag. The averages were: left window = 19.7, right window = 21.9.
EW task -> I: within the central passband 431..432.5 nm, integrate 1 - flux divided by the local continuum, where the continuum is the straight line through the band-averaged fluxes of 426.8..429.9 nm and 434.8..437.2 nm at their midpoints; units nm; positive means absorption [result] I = 0.05 nm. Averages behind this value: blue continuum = 20.6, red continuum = 21.5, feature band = 20.2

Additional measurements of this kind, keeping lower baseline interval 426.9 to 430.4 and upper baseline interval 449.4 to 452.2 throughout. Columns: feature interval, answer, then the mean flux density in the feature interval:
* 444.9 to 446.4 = 0.01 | 22.1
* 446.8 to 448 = 0.00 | 22.5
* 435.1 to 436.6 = 0.00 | 21.2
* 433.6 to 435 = 0.05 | 20.1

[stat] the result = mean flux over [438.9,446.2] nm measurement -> 22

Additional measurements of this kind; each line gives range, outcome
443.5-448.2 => 22.3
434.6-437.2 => 21.5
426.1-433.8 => 20.4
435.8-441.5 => 21.8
